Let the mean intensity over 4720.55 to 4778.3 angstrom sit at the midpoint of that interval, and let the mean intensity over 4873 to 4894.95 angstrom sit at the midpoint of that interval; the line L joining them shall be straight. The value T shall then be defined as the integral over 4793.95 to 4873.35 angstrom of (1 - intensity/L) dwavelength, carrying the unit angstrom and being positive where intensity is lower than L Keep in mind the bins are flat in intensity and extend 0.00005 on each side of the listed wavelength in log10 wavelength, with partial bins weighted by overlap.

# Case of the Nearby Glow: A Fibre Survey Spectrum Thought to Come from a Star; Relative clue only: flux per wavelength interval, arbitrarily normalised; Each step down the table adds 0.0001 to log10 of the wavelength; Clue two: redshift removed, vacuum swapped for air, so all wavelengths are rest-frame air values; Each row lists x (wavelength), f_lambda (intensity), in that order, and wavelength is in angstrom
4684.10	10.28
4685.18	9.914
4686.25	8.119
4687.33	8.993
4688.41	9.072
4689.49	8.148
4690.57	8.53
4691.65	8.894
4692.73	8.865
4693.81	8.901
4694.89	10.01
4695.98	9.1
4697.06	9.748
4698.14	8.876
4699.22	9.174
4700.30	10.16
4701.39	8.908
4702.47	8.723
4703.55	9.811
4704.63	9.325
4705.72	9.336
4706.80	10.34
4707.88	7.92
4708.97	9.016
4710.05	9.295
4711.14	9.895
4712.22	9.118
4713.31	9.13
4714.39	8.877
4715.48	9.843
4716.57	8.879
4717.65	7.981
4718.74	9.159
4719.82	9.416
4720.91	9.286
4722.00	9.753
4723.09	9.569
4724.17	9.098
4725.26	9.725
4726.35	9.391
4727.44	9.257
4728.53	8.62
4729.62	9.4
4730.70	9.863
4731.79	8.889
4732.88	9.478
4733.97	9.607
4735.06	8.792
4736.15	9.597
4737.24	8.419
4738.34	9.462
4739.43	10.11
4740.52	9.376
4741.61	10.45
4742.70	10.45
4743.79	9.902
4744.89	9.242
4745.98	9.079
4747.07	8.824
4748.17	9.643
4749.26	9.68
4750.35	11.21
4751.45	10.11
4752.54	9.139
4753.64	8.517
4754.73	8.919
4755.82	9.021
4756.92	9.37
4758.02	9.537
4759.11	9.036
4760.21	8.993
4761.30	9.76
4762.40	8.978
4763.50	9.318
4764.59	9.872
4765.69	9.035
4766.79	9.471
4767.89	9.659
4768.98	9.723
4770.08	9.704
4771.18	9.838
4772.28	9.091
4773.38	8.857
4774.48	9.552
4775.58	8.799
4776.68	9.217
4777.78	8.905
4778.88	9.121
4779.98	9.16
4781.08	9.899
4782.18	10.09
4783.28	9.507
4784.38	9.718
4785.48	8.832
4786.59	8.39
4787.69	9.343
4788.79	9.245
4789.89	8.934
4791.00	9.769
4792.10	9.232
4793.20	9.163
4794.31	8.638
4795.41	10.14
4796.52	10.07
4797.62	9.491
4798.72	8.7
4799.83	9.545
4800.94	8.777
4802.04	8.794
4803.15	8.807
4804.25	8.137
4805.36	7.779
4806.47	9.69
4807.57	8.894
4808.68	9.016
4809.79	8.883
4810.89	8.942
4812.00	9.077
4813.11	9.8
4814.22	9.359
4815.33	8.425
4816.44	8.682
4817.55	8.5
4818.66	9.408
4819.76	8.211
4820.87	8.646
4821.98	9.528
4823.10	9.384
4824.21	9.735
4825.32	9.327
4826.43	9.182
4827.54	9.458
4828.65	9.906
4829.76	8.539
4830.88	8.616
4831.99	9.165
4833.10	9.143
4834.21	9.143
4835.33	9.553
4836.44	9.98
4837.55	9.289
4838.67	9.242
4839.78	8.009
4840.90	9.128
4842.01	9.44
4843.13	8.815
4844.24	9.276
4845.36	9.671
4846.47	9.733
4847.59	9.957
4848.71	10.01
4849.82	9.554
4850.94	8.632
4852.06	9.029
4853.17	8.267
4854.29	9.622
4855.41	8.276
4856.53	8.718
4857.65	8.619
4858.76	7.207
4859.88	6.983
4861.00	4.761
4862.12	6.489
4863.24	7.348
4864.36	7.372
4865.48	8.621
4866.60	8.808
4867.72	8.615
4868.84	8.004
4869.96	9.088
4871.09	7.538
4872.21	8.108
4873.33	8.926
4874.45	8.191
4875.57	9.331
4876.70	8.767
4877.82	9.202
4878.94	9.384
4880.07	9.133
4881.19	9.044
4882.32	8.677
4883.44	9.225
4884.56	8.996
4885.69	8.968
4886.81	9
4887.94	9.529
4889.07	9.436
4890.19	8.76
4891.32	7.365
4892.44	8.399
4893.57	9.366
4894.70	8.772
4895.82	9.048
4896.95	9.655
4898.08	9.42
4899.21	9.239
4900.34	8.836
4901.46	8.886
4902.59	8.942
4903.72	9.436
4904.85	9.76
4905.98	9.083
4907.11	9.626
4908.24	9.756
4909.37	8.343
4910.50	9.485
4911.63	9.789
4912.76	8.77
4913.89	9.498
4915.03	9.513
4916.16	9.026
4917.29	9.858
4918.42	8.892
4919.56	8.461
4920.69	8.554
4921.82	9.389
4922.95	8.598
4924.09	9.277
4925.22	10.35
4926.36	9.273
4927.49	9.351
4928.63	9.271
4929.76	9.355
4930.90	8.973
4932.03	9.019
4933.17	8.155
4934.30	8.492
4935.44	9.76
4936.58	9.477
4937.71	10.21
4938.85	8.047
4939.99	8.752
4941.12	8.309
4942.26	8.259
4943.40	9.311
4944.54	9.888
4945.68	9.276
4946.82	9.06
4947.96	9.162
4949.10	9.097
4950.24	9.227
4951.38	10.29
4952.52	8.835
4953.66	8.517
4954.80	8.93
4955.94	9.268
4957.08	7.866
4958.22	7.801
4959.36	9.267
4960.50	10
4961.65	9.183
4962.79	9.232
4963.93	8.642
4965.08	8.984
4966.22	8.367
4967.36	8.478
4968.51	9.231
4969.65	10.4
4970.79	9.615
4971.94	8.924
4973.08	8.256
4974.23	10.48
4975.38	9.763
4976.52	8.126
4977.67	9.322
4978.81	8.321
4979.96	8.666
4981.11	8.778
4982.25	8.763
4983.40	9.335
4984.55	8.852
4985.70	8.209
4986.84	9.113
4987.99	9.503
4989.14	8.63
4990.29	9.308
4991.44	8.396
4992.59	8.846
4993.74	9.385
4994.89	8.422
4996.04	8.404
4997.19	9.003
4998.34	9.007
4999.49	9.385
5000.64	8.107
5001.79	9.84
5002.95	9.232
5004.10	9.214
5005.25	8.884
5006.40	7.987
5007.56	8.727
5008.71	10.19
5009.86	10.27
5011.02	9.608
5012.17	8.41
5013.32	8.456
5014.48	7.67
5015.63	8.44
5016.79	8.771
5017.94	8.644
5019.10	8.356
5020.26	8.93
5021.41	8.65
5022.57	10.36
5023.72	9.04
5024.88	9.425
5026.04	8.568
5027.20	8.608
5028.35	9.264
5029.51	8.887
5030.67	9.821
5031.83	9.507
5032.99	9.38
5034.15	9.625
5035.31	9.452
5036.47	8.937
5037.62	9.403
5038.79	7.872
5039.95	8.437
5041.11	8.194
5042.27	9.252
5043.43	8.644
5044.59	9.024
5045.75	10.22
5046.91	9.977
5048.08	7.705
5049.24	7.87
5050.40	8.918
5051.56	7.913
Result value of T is 2.4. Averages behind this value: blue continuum 9.41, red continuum 8.92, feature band 8.84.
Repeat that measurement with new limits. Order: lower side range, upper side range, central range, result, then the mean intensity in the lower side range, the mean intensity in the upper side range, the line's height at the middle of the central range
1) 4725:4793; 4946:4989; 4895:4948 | -0.37 angstrom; 9.39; 9.02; 9.1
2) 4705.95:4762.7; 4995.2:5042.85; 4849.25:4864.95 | 2.17 angstrom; 9.36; 8.98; 9.19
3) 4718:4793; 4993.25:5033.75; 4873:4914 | 0.44 angstrom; 9.38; 9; 9.18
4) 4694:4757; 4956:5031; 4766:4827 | 0.54 angstrom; 9.36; 8.96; 9.26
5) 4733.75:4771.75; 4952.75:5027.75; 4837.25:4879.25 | 3.05 angstrom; 9.48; 8.94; 9.24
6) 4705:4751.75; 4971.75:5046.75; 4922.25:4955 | -0.13 angstrom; 9.4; 8.98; 9.09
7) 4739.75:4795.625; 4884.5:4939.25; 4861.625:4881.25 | 1.65 angstrom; 9.4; 9.14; 9.21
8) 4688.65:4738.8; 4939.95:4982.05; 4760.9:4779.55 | -0.36 angstrom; 9.21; 9.03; 9.16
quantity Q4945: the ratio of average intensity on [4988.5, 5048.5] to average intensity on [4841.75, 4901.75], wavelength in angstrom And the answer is 1.03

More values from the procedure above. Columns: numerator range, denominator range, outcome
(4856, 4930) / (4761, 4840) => 0.96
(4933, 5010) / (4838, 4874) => 1.06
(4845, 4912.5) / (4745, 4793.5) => 0.94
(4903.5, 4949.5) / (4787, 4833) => 1.01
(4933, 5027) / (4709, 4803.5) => 0.96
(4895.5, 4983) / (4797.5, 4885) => 1.03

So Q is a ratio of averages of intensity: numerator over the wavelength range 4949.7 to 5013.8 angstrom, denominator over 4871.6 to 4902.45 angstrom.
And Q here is 1.0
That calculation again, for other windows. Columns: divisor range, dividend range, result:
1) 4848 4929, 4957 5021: 1.01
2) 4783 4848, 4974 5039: 0.98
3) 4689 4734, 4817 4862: 0.97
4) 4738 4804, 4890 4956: 0.97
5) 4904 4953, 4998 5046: 0.98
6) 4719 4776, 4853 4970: 0.94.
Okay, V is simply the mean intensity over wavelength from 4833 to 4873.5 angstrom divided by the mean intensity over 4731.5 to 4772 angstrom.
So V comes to 0.91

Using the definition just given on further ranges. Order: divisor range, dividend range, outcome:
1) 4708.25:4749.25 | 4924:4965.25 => 0.97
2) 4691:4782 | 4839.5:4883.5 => 0.92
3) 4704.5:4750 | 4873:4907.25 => 0.97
